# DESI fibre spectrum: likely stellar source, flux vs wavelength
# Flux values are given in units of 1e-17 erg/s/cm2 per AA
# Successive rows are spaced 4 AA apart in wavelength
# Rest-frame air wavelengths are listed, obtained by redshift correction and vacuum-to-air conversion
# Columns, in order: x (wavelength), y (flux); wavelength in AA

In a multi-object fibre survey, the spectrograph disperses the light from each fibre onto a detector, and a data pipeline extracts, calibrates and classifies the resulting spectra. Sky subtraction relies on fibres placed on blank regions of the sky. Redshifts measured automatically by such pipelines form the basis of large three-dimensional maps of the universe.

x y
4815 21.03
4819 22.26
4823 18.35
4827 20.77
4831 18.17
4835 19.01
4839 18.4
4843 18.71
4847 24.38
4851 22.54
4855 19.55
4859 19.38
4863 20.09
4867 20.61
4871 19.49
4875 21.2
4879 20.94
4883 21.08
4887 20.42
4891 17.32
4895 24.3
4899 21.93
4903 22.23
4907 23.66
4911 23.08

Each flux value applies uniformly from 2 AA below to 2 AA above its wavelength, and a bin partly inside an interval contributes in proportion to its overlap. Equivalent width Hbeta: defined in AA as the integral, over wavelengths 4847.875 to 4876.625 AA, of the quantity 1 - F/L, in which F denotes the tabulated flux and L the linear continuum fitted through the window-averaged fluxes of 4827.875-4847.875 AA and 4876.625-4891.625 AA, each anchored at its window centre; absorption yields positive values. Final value -1.0 AA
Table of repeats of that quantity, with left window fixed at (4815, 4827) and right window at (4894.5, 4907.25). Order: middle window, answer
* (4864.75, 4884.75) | 1.3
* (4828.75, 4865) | 2.1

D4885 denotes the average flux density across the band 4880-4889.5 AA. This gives 20.6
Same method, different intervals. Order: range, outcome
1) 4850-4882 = 20.4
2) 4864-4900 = 20.8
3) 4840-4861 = 20.8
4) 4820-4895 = 20.2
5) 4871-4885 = 20.8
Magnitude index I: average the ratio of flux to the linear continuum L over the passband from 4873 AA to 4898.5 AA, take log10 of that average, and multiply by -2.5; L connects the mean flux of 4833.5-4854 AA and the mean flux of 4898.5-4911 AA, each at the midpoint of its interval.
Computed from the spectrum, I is 0.06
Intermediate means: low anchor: 20.6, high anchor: 22.8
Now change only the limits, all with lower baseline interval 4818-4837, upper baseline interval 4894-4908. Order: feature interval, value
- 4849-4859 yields 0.00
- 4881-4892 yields 0.13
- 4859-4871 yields 0.06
